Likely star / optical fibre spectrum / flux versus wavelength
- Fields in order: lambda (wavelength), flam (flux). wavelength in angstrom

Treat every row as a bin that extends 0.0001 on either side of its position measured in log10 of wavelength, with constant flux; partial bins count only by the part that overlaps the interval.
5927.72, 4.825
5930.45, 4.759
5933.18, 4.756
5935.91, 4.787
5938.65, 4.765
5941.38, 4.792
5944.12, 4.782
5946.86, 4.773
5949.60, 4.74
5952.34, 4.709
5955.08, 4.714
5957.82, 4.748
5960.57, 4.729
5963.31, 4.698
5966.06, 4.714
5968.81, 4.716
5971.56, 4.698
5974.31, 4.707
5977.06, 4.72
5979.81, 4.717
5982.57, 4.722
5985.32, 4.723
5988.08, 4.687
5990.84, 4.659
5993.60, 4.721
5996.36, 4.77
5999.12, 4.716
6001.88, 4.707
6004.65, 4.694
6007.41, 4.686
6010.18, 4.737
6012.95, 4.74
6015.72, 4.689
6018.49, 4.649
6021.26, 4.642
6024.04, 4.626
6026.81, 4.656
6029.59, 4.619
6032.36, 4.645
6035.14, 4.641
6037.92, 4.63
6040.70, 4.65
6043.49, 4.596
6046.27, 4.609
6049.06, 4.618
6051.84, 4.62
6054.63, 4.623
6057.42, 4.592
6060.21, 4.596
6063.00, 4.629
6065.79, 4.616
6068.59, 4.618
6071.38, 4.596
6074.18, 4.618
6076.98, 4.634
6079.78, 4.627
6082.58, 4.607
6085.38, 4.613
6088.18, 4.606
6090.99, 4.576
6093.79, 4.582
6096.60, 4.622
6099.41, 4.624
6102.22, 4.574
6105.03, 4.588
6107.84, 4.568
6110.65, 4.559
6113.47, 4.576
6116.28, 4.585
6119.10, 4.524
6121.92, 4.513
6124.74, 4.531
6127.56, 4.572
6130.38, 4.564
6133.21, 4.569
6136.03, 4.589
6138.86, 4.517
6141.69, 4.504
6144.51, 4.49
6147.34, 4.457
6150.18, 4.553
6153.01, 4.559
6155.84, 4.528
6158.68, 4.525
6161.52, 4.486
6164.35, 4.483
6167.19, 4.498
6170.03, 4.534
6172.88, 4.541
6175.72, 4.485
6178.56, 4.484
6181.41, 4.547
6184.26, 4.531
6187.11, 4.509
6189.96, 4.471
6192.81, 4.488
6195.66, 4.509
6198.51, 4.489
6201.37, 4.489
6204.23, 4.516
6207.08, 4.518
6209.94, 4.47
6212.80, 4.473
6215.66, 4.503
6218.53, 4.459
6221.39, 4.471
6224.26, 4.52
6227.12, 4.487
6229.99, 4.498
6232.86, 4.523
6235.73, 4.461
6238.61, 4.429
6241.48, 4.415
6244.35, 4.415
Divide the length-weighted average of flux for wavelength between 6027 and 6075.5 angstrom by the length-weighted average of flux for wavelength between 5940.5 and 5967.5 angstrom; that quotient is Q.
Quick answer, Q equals 1.0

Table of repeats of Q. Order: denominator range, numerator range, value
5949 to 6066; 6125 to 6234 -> 0.96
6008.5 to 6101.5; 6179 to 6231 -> 0.97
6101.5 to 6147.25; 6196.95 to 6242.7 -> 0.99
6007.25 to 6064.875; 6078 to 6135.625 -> 0.99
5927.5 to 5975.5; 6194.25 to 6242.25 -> 0.95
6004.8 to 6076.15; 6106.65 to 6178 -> 0.98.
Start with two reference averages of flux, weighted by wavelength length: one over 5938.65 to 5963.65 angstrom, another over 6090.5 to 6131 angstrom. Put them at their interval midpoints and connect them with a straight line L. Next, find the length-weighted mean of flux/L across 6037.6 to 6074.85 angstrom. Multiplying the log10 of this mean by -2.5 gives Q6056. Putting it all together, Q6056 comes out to 0.00 mag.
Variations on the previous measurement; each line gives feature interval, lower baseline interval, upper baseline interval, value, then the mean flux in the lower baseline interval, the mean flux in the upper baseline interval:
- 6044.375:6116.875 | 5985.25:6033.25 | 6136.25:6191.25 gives 0.00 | 4.69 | 4.51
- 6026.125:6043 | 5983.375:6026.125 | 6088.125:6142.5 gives 0.01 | 4.7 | 4.57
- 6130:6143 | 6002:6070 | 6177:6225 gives 0.00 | 4.64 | 4.5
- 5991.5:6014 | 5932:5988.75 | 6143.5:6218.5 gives -0.01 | 4.73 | 4.5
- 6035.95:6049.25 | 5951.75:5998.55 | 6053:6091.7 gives 0.01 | 4.72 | 4.61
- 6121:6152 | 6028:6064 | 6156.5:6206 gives 0.00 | 4.62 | 4.51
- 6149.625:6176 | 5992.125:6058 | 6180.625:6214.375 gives 0.00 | 4.66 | 4.5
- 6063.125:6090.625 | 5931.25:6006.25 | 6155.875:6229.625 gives 0.00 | 4.73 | 4.5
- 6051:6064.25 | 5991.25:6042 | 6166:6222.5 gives 0.01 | 4.68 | 4.5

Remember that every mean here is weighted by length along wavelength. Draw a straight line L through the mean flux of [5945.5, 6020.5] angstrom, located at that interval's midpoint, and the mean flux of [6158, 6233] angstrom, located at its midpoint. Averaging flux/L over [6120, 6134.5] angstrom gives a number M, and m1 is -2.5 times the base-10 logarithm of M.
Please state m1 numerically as 0.01 mag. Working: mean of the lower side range 4.71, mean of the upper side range 4.5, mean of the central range 4.55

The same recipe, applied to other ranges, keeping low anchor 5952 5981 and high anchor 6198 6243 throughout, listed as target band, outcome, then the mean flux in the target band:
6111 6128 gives 0.01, 4.55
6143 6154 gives 0.01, 4.51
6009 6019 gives -0.01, 4.71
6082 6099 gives 0.00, 4.6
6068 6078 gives 0.00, 4.62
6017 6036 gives 0.00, 4.64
